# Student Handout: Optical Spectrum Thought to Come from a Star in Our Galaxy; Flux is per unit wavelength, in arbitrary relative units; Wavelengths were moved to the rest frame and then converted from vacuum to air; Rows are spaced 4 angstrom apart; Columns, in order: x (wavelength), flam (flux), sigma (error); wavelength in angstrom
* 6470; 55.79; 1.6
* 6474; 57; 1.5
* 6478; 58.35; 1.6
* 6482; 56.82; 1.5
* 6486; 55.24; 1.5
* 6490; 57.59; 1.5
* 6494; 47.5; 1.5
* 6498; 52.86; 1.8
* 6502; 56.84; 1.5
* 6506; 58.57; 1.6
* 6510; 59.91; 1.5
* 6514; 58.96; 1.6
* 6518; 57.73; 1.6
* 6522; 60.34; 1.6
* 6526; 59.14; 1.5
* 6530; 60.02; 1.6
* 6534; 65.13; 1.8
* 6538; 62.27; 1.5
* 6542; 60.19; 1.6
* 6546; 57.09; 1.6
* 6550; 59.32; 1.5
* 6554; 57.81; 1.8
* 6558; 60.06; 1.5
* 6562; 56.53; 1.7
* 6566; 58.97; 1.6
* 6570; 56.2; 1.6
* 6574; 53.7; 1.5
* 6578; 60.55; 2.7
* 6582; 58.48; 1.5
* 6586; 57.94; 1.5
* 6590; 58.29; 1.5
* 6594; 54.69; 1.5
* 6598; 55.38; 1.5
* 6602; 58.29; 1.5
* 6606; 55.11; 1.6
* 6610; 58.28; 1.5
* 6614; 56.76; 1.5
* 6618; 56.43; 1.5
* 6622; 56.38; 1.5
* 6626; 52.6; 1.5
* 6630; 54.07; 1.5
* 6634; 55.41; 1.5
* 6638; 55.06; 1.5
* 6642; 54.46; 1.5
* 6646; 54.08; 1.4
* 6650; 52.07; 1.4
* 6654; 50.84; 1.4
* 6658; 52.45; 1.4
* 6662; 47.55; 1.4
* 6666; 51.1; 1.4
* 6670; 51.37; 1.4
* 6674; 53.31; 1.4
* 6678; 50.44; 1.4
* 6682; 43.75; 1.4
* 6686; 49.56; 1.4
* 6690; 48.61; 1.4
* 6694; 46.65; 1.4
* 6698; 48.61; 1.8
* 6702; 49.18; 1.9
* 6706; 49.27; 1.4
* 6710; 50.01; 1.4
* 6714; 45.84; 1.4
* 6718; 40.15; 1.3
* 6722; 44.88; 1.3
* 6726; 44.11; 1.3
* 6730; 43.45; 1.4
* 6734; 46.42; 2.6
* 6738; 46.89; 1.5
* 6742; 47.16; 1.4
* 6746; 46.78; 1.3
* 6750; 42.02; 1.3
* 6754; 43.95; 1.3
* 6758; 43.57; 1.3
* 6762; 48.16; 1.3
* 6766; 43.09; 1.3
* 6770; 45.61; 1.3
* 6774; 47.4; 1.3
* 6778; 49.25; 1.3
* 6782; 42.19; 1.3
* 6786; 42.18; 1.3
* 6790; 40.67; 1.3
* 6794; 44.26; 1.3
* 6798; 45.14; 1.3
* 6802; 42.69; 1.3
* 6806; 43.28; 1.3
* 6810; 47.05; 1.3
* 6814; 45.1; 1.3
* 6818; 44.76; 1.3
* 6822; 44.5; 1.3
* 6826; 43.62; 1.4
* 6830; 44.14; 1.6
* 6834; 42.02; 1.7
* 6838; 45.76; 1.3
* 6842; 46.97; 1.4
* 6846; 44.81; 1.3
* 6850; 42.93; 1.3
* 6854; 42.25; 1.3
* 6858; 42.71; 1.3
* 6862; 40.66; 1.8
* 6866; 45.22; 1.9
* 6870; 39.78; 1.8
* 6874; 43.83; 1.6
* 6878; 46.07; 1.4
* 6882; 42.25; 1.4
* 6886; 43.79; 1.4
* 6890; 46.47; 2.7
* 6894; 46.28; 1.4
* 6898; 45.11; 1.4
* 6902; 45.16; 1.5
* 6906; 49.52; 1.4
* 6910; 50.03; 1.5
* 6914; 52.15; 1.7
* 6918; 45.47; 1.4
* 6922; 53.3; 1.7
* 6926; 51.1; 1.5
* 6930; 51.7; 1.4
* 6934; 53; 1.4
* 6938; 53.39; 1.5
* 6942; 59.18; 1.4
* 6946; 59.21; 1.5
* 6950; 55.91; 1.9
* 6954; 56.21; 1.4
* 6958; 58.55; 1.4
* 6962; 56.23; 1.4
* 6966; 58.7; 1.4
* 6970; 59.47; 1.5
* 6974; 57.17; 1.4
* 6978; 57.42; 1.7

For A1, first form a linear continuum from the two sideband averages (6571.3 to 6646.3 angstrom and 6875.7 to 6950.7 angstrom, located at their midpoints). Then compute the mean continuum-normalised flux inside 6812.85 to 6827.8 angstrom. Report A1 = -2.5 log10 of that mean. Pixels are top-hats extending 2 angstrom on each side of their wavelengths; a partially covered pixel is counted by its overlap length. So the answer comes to 0.16 mag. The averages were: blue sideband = 56.1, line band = 44.5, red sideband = 49.8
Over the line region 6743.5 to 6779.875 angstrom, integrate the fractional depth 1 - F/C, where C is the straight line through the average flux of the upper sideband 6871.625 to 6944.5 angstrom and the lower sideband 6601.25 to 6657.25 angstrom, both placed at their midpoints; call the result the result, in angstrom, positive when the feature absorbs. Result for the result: 4.5 angstrom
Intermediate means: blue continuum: 54.9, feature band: 45.5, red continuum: 48.8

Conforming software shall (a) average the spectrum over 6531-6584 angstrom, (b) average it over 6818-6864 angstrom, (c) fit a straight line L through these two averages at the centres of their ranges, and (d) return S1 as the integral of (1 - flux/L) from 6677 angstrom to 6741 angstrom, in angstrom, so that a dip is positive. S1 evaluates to 5.2 angstrom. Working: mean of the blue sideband 59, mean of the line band 46.7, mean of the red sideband 43.7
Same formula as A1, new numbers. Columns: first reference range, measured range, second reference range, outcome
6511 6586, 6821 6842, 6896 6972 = 0.23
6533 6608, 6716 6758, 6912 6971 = 0.26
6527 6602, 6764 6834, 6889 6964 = 0.22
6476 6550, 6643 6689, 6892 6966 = 0.11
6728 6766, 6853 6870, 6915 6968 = 0.20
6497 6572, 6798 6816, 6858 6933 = 0.11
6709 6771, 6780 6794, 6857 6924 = 0.08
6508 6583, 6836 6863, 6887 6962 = 0.21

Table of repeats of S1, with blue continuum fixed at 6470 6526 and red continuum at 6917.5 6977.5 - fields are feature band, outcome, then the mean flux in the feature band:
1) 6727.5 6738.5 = 2.1 angstrom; 45.3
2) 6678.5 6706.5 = 4.1 angstrom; 48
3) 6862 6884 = 5.0 angstrom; 43.2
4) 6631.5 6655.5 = 1.1 angstrom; 53.7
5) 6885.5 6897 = 2.1 angstrom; 45.7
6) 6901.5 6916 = 1.6 angstrom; 49.6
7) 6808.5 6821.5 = 2.4 angstrom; 45.5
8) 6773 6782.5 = 1.6 angstrom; 46.8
